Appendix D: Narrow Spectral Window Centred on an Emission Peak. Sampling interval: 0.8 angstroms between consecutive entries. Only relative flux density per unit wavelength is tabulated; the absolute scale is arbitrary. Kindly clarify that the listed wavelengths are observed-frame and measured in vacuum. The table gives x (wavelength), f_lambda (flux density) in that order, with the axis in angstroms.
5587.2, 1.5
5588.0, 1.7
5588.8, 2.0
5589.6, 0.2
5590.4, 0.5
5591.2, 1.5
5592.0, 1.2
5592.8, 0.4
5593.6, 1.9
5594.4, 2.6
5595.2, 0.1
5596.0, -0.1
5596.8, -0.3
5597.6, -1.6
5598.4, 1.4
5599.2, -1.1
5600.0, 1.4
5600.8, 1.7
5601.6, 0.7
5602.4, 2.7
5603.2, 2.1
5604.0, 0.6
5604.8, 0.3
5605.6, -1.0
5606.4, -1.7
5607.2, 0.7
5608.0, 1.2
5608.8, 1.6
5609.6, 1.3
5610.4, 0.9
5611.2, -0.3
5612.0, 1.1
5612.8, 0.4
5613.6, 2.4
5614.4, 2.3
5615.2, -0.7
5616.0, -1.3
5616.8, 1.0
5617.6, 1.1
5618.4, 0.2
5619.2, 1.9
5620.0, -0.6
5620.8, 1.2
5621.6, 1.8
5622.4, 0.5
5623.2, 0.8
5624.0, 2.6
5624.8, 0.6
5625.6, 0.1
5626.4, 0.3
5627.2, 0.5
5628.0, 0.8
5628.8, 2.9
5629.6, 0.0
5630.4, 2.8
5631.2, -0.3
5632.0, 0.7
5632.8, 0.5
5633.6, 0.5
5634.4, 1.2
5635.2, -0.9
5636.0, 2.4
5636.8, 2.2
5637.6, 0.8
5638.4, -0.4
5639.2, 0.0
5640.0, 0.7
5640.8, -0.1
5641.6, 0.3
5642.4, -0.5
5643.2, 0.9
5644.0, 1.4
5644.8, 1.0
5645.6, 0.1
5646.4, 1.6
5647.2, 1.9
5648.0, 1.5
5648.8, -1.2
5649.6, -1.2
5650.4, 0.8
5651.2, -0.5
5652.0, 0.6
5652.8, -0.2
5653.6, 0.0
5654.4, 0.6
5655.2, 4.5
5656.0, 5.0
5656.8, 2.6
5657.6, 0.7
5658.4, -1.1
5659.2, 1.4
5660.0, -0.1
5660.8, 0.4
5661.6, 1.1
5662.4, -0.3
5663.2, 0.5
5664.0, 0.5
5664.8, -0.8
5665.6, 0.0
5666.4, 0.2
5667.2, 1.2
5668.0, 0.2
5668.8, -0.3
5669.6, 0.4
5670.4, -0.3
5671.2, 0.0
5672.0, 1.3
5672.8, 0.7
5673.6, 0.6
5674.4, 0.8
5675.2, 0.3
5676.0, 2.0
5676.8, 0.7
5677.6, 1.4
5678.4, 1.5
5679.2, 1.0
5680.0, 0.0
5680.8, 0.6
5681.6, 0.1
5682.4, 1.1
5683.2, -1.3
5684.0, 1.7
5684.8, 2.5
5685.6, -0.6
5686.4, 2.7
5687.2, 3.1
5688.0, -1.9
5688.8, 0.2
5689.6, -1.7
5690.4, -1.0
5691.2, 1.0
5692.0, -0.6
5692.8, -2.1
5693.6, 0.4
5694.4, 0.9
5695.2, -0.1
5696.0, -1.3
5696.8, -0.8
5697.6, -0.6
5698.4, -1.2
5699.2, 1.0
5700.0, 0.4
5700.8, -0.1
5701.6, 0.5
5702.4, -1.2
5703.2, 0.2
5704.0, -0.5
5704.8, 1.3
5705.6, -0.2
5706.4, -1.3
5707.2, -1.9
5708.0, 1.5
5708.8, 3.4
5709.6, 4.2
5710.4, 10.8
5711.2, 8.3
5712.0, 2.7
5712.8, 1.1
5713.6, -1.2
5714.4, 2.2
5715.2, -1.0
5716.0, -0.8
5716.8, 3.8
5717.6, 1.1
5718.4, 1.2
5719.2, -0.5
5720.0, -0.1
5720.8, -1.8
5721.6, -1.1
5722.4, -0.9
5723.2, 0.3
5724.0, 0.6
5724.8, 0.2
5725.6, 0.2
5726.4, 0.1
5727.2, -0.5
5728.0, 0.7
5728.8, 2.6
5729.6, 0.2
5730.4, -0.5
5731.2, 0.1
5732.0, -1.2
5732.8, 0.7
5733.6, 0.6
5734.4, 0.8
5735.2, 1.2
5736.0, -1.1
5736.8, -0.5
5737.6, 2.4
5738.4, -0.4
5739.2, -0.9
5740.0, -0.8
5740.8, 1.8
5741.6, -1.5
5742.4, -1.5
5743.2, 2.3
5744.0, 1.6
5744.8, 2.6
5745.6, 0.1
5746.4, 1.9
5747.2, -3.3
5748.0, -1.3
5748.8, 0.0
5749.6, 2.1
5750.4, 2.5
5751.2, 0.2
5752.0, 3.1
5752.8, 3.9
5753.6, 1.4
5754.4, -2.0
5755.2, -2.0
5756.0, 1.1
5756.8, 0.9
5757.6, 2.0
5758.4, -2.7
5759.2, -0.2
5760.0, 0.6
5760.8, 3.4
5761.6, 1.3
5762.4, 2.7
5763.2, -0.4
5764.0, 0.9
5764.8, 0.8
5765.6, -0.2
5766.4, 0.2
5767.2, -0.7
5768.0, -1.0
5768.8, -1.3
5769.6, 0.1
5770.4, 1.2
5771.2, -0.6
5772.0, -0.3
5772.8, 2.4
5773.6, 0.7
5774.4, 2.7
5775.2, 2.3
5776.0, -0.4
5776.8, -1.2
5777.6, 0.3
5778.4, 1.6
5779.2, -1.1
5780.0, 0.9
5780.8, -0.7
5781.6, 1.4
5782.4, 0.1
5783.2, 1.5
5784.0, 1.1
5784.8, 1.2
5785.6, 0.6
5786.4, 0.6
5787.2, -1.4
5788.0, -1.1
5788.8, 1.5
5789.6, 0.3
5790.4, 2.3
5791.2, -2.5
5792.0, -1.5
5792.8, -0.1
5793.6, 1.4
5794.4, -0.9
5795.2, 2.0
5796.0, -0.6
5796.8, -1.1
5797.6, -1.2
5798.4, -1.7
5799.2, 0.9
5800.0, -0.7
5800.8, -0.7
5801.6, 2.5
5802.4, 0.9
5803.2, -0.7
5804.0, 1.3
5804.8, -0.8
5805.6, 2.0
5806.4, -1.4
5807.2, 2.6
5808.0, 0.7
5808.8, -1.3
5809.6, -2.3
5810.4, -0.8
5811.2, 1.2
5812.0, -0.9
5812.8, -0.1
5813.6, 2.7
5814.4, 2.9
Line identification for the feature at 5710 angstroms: [O III] 5007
